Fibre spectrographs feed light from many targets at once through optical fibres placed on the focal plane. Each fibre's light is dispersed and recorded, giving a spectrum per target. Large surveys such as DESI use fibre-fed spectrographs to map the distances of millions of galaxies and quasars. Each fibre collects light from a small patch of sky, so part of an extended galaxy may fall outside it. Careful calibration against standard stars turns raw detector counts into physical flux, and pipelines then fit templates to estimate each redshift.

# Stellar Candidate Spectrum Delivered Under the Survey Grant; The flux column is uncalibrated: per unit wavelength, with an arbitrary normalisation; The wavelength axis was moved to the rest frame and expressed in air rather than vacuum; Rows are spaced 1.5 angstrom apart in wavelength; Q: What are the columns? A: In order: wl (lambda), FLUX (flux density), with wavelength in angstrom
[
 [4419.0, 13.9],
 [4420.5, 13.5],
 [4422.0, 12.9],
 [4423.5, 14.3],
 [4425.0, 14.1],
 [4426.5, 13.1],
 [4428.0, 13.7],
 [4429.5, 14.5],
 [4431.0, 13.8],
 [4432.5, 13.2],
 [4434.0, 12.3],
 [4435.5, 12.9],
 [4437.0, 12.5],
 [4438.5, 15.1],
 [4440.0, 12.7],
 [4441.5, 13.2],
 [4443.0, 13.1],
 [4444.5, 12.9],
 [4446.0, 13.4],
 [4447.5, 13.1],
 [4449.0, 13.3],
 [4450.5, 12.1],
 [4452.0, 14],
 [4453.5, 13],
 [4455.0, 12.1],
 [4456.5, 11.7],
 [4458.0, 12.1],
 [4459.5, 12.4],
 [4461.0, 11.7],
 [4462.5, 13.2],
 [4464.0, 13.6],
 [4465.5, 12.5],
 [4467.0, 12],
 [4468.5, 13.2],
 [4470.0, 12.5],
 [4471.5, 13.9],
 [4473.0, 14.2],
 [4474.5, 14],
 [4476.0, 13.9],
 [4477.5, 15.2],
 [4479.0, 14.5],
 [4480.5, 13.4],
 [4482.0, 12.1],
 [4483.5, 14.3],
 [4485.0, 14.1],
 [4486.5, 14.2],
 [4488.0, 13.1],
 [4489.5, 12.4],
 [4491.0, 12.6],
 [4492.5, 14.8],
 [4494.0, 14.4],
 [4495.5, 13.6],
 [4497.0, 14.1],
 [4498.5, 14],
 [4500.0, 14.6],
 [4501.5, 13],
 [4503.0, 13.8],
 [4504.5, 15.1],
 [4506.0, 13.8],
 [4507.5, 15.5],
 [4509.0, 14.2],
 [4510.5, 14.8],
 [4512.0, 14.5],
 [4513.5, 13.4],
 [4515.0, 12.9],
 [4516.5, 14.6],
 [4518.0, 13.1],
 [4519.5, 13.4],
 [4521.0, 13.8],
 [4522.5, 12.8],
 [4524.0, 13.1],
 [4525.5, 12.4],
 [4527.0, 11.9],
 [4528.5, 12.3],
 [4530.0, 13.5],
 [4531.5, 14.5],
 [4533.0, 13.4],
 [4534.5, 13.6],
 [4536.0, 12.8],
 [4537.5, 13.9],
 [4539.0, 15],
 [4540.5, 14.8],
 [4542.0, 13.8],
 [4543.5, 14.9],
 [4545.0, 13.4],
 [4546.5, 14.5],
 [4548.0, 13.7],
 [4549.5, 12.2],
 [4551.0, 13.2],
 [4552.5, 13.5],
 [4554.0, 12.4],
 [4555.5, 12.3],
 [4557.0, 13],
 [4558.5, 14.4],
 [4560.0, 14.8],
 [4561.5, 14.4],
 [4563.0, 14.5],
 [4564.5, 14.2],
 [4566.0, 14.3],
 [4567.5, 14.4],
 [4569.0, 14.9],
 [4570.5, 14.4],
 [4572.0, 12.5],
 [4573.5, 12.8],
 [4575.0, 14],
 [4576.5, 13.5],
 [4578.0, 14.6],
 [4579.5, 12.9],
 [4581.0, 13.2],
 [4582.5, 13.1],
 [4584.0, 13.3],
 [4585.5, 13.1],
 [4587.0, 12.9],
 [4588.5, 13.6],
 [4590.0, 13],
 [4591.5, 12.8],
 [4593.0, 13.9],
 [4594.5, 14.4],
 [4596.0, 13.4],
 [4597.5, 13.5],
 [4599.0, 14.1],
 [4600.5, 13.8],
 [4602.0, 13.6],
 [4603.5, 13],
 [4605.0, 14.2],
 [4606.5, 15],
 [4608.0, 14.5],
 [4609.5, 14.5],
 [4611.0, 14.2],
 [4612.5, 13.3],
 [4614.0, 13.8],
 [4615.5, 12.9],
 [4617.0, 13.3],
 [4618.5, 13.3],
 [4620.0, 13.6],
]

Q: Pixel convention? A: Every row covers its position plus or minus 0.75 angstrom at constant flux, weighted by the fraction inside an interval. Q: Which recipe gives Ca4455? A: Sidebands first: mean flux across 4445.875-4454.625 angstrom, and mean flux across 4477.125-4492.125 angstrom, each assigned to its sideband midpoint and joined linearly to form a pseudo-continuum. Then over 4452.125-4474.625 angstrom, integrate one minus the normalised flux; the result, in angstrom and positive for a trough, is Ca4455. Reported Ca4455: 0.8 angstrom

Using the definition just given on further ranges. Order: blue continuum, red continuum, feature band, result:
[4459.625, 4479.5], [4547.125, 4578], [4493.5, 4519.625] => -1.1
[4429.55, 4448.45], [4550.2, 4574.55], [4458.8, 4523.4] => -1.0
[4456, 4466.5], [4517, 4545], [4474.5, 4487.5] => -1.2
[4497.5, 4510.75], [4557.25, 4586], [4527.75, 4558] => 1.1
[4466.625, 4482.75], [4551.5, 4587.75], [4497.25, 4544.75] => -0.6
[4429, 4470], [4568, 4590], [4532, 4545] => -0.7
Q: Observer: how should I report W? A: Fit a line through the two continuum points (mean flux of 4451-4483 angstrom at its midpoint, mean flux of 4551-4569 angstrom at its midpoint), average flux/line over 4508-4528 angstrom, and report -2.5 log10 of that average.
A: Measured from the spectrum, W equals 0.00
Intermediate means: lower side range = 13.1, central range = 13.5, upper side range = 13.9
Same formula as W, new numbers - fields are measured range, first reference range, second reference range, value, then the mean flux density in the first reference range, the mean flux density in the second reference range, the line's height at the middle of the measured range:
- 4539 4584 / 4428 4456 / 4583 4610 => -0.015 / 13.2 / 13.7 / 13.6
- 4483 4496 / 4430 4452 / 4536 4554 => -0.021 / 13.2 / 13.8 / 13.5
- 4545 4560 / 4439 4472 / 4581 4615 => 0.005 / 12.8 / 13.7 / 13.4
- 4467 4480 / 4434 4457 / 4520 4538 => -0.061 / 13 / 13.2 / 13.1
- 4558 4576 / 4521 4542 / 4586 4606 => -0.049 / 13.4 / 13.6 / 13.5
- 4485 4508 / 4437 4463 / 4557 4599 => -0.059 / 12.9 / 13.7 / 13.2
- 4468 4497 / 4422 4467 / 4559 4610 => -0.037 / 13.1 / 13.8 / 13.3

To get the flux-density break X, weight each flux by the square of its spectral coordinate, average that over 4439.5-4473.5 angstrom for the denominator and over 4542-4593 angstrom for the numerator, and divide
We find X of 1.1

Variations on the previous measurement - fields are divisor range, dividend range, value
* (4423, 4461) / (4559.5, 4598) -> 1.11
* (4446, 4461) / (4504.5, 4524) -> 1.13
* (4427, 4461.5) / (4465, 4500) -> 1.07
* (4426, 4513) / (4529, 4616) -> 1.07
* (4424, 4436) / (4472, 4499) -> 1.05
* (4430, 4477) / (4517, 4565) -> 1.08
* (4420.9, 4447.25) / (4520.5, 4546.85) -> 1.06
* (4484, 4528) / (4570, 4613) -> 1.03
